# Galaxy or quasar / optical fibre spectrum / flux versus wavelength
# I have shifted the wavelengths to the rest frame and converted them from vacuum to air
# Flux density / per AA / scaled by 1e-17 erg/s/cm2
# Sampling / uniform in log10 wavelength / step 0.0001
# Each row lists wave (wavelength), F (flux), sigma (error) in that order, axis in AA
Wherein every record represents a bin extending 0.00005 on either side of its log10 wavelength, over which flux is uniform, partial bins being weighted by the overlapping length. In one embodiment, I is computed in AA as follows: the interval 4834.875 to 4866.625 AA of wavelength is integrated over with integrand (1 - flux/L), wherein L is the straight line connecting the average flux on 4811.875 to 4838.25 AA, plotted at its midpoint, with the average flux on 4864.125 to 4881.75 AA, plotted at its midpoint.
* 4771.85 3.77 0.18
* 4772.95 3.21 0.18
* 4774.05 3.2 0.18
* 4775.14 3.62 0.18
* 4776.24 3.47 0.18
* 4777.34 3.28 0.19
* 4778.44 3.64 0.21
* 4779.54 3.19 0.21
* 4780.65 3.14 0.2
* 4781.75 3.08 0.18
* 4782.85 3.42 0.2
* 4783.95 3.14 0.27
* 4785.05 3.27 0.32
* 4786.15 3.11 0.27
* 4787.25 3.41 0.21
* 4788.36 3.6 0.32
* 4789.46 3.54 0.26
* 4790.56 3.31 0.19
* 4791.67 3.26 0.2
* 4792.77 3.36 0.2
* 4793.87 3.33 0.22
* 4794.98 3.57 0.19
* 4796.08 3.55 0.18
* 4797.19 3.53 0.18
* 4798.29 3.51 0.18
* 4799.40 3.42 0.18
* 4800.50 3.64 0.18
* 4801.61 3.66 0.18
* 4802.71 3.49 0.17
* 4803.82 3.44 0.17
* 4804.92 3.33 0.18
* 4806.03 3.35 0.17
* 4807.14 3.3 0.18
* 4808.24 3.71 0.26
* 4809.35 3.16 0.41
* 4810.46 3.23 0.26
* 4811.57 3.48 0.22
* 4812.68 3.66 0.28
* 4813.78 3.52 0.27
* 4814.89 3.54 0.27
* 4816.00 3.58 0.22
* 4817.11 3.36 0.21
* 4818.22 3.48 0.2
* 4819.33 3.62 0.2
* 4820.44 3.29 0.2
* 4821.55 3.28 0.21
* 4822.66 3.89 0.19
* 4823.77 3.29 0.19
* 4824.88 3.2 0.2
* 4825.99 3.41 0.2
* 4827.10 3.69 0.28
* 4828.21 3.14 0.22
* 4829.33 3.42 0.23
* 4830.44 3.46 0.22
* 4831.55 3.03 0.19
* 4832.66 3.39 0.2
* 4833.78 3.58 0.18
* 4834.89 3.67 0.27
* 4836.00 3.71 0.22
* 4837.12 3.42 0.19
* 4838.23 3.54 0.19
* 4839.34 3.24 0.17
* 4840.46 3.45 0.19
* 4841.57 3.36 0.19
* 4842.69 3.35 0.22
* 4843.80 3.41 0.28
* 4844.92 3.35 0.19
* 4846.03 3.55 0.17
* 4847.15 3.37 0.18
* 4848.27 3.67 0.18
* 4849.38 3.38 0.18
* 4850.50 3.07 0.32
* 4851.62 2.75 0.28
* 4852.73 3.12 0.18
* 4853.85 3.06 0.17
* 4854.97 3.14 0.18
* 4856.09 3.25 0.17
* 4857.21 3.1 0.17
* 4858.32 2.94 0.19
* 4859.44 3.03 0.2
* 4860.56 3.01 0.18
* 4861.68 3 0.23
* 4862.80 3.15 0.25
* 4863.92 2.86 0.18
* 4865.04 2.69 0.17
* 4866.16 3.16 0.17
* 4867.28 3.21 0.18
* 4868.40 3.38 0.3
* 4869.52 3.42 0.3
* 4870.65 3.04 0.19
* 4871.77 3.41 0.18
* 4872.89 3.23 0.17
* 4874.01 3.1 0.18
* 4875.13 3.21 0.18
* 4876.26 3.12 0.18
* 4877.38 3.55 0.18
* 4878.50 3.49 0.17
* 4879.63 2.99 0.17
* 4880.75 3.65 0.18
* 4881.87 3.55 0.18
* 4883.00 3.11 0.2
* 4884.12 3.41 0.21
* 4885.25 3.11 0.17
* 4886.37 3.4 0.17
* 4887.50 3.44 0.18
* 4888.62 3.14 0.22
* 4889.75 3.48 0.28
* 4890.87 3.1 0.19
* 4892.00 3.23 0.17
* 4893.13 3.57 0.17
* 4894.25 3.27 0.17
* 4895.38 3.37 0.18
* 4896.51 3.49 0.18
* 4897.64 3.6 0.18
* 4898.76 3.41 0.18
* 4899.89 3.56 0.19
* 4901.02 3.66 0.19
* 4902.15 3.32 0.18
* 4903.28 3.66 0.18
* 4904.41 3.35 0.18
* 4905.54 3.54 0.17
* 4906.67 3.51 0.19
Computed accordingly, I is 1.2 AA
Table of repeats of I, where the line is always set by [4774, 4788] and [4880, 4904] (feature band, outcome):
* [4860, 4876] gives 1.2 AA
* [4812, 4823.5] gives -0.6 AA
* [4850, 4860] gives 1.0 AA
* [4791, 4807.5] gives -0.6 AA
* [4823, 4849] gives -0.5 AA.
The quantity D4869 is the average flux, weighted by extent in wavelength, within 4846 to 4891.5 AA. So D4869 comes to 3.21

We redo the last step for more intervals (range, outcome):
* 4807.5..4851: 3.43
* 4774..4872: 3.35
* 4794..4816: 3.48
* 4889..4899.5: 3.39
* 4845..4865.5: 3.13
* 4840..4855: 3.29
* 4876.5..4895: 3.34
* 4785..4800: 3.42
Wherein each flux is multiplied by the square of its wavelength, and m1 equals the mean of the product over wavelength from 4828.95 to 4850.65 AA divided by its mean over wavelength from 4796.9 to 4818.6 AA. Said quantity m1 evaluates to 1.0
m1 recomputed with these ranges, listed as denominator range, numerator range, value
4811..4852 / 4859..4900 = 0.97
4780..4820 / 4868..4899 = 1.01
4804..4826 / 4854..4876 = 0.93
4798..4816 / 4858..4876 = 0.92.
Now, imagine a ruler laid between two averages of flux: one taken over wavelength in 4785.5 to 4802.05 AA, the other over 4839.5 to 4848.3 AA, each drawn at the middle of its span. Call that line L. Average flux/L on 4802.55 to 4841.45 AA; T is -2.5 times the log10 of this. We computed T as 0.00 mag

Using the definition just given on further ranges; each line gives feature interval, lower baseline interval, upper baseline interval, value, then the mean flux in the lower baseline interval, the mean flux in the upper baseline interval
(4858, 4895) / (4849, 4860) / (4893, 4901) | 0.02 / 3.08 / 3.48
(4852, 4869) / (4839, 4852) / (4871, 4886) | 0.08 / 3.34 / 3.3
